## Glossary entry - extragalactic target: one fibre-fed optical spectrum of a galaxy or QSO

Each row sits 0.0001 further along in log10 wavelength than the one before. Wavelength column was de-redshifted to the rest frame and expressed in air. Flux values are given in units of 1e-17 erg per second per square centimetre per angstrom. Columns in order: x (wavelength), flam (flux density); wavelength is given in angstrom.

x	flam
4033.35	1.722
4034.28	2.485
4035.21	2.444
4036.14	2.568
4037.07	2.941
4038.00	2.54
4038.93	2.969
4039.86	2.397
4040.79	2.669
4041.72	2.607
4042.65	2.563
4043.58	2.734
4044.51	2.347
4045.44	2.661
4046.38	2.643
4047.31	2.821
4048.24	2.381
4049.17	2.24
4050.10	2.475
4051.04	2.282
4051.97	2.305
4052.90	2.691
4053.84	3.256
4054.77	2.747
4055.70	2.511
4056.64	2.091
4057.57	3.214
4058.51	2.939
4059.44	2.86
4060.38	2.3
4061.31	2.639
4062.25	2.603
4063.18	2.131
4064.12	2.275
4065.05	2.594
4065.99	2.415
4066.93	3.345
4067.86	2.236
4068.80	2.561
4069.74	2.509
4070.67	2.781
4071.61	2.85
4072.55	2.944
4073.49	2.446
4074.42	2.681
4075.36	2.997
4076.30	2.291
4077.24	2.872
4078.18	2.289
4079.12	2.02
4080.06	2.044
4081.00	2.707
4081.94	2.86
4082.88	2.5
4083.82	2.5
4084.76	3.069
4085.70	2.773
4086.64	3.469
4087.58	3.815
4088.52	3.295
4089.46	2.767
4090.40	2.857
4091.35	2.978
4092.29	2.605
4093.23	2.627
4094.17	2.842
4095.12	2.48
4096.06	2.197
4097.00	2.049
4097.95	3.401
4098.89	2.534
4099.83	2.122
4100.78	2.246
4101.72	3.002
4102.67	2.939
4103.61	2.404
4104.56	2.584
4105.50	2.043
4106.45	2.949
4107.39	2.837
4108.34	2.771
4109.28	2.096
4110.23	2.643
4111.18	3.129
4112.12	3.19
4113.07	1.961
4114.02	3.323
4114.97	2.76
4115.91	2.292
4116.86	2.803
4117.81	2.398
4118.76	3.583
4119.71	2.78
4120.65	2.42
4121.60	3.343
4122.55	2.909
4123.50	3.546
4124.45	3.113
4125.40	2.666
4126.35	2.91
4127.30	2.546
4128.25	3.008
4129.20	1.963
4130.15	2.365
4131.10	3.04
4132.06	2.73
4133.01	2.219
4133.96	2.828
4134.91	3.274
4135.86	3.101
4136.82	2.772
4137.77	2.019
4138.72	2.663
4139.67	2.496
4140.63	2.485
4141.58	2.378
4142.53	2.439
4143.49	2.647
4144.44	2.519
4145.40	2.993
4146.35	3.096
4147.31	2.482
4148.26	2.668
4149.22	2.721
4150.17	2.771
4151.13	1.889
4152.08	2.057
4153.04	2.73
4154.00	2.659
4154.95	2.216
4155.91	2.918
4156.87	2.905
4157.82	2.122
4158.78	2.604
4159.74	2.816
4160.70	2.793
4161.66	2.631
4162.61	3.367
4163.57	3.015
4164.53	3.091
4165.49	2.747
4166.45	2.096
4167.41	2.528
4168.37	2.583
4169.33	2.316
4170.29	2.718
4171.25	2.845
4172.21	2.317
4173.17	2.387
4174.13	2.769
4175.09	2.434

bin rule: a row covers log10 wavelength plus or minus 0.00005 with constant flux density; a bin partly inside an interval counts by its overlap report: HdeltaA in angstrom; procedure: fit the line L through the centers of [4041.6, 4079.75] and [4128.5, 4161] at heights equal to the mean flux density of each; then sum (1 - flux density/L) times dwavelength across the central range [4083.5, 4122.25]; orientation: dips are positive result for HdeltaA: -2.4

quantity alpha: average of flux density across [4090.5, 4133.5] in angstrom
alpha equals 2.7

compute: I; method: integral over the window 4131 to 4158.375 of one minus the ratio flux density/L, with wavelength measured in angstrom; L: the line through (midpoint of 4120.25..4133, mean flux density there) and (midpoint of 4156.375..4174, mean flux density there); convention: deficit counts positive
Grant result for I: 1.2 angstrom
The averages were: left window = 2.79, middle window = 2.61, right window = 2.66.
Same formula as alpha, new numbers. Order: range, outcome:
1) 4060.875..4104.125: 2.66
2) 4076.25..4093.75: 2.77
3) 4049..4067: 2.58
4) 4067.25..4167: 2.69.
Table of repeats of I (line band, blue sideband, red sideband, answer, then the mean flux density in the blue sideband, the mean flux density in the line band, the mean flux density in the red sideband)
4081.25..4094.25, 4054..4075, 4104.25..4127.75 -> -1.1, 2.63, 2.93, 2.79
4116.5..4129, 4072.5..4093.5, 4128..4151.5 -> -1.1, 2.75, 2.91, 2.62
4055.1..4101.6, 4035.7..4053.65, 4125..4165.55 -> -0.9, 2.58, 2.66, 2.66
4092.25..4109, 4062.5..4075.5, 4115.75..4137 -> 0.9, 2.62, 2.59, 2.82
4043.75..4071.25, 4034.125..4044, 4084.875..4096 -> 1.6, 2.63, 2.58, 2.93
